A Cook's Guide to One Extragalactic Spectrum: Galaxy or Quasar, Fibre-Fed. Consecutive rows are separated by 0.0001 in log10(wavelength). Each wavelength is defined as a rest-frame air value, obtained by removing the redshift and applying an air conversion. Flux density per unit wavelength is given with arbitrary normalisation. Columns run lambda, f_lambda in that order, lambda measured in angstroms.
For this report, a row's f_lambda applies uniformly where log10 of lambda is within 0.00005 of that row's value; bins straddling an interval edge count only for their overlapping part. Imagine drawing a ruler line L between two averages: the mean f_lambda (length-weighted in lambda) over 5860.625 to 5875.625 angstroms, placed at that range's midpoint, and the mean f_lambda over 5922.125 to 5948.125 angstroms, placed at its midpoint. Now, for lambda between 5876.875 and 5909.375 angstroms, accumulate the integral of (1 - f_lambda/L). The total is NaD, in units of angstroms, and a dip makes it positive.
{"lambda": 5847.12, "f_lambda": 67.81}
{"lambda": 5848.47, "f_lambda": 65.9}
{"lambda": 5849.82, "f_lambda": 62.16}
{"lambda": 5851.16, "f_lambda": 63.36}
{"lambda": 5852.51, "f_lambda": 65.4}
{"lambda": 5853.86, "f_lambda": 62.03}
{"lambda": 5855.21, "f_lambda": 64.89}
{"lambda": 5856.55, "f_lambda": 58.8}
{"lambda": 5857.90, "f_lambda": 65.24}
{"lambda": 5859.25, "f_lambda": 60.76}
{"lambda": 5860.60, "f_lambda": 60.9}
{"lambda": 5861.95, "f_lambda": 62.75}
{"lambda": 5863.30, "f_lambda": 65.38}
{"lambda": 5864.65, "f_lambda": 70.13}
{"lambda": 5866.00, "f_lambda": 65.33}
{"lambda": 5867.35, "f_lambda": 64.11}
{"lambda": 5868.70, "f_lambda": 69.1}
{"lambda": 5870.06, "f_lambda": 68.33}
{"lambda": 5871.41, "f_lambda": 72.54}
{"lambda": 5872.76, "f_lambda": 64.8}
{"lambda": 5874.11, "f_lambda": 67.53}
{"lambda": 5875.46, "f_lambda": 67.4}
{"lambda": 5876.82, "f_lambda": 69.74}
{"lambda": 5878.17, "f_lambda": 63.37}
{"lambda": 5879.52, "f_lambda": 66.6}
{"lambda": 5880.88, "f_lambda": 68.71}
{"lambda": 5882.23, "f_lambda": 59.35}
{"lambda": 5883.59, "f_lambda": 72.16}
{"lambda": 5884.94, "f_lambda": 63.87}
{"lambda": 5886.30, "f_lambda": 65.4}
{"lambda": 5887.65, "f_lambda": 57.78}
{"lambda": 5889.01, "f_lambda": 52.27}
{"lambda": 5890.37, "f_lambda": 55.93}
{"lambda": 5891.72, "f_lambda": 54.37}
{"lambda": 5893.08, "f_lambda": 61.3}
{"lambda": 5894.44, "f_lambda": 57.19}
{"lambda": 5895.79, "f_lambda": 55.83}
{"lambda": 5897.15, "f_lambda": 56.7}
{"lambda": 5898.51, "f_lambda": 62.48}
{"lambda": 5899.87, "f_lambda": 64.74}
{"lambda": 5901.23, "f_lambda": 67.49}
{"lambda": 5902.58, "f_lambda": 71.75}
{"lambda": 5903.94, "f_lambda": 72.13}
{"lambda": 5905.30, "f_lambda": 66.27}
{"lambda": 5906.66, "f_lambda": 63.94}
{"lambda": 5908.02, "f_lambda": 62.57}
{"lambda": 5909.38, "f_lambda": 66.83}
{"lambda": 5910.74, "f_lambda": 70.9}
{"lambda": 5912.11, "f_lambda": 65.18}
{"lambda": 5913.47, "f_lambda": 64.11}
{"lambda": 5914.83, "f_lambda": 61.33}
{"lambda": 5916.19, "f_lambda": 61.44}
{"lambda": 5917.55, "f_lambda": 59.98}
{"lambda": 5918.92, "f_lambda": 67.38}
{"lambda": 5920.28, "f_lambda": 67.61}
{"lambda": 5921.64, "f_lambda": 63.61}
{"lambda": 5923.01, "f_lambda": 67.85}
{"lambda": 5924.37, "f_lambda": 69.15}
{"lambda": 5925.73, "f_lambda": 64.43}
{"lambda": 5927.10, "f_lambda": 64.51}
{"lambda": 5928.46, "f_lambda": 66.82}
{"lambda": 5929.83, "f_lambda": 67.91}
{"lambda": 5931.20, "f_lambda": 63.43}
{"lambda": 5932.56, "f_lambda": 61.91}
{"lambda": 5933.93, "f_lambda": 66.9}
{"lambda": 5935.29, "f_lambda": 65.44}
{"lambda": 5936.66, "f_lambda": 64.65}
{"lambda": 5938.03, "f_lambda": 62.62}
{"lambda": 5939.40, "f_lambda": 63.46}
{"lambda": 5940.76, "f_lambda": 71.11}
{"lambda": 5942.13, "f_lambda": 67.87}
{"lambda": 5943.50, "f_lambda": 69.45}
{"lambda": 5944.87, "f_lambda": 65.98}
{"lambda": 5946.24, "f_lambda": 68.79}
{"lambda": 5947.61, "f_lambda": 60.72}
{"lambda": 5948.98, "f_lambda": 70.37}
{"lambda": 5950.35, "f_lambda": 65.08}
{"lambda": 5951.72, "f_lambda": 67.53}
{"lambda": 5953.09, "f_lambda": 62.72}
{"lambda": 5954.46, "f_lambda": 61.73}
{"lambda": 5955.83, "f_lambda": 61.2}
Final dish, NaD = 1.73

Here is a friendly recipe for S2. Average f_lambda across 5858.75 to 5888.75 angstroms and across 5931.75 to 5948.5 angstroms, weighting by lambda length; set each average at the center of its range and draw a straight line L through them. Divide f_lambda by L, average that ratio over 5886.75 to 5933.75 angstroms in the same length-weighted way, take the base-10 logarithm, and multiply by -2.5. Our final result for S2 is 0.04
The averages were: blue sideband 65.6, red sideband 65.8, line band 63.5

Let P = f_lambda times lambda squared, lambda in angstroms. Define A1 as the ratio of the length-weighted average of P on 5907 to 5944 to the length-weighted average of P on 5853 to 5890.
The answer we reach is 1.03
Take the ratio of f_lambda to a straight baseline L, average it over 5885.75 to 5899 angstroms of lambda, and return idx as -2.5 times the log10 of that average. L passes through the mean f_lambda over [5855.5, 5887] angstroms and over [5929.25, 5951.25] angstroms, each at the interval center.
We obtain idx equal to 0.141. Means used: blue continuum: 65.8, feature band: 57.8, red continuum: 66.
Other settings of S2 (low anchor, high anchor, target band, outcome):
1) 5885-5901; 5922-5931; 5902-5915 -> -0.07 mag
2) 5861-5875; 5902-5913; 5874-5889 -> 0.03 mag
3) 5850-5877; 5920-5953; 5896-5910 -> 0.01 mag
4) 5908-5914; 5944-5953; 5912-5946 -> 0.01 mag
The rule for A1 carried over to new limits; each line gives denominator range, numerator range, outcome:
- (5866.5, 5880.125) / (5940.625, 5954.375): 1.01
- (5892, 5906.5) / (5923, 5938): 1.04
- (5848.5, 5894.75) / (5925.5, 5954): 1.05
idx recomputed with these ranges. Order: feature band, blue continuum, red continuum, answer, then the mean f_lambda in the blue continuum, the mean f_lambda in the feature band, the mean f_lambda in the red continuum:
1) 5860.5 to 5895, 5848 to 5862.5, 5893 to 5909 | -0.01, 62.9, 64.2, 63.7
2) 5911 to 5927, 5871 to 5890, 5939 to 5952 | 0.02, 64.8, 64.9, 67.1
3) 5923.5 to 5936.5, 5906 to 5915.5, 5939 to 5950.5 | 0.01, 65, 65.6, 67.2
